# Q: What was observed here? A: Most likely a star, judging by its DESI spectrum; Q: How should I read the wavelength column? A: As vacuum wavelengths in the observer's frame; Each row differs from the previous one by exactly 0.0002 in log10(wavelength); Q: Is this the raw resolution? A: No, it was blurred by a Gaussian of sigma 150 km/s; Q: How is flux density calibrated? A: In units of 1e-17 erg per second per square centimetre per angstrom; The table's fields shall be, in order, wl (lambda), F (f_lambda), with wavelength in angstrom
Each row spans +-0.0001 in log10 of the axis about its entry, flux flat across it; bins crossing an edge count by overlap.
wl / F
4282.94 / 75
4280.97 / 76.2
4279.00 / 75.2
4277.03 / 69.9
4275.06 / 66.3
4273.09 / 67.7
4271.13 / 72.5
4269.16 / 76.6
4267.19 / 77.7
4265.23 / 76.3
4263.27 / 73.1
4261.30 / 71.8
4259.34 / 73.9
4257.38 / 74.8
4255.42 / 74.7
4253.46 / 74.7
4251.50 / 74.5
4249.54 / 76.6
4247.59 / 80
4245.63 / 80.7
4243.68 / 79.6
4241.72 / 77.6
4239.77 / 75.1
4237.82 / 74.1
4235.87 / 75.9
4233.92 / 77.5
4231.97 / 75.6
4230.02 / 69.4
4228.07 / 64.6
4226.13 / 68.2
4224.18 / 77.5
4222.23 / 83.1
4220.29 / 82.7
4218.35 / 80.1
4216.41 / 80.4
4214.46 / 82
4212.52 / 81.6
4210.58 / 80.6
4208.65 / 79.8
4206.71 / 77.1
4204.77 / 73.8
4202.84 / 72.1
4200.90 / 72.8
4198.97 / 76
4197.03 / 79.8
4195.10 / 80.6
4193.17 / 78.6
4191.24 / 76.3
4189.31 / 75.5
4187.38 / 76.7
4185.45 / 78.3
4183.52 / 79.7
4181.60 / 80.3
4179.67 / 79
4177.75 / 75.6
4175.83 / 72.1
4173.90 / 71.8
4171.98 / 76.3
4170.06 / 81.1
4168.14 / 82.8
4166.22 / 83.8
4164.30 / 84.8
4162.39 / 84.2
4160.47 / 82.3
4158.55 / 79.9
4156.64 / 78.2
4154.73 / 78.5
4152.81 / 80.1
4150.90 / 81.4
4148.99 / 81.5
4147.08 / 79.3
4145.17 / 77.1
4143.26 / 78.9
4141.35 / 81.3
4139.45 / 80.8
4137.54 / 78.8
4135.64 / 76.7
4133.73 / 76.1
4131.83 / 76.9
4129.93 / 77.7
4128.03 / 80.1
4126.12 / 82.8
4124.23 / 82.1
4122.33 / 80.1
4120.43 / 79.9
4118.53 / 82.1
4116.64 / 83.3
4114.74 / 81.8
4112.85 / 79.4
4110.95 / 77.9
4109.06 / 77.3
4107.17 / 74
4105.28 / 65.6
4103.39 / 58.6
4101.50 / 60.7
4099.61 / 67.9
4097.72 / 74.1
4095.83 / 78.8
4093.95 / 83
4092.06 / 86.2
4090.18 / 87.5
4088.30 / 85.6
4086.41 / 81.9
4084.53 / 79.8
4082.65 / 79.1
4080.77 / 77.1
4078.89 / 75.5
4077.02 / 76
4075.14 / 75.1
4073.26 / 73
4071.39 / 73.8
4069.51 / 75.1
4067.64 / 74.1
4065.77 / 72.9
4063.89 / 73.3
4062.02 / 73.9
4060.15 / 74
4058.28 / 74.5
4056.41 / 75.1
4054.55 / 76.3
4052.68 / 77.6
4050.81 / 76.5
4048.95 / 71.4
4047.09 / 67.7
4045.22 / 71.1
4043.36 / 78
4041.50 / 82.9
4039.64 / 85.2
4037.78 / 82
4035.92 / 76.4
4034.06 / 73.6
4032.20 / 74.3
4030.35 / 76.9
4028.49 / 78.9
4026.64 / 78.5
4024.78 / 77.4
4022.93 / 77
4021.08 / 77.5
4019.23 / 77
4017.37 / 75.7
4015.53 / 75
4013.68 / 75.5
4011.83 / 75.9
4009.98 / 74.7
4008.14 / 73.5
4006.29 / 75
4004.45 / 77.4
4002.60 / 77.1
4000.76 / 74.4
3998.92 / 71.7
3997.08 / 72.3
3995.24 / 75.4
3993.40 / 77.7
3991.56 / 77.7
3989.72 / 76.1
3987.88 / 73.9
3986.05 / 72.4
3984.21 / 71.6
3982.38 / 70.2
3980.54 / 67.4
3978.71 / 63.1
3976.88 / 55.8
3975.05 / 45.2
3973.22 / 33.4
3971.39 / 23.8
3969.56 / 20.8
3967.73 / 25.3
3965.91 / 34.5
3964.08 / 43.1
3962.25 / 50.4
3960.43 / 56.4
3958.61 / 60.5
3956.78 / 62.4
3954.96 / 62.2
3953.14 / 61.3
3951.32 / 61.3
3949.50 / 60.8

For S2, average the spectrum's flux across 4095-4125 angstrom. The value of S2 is 75.2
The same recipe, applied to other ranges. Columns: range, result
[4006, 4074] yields 75.7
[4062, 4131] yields 77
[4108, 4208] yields 78.9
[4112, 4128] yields 81.4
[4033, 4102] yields 76.5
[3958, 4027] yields 64.7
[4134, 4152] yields 79.4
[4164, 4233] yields 77.4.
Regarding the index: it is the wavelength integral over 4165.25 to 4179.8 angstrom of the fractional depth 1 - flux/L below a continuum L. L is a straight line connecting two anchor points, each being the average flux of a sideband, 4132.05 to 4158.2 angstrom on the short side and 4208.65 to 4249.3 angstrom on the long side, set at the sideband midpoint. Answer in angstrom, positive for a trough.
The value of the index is 0.15 angstrom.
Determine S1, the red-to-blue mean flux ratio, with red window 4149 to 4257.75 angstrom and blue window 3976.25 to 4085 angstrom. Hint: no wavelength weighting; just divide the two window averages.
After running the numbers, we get 1.0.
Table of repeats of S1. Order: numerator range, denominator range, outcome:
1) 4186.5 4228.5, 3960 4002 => 1.33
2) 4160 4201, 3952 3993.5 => 1.42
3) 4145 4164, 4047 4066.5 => 1.09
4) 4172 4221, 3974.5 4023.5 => 1.07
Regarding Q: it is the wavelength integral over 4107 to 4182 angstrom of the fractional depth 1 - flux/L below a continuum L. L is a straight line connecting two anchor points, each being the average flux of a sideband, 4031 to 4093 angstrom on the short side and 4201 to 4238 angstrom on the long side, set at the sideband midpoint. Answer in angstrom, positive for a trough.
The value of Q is -2.7 angstrom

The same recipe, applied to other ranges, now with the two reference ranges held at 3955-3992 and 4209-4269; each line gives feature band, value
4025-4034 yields -2.75 angstrom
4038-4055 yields -4.60 angstrom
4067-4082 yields -2.98 angstrom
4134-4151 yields -2.72 angstrom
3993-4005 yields -3.99 angstrom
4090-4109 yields -2.51 angstrom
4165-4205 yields -3.04 angstrom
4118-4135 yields -3.20 angstrom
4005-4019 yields -4.36 angstrom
